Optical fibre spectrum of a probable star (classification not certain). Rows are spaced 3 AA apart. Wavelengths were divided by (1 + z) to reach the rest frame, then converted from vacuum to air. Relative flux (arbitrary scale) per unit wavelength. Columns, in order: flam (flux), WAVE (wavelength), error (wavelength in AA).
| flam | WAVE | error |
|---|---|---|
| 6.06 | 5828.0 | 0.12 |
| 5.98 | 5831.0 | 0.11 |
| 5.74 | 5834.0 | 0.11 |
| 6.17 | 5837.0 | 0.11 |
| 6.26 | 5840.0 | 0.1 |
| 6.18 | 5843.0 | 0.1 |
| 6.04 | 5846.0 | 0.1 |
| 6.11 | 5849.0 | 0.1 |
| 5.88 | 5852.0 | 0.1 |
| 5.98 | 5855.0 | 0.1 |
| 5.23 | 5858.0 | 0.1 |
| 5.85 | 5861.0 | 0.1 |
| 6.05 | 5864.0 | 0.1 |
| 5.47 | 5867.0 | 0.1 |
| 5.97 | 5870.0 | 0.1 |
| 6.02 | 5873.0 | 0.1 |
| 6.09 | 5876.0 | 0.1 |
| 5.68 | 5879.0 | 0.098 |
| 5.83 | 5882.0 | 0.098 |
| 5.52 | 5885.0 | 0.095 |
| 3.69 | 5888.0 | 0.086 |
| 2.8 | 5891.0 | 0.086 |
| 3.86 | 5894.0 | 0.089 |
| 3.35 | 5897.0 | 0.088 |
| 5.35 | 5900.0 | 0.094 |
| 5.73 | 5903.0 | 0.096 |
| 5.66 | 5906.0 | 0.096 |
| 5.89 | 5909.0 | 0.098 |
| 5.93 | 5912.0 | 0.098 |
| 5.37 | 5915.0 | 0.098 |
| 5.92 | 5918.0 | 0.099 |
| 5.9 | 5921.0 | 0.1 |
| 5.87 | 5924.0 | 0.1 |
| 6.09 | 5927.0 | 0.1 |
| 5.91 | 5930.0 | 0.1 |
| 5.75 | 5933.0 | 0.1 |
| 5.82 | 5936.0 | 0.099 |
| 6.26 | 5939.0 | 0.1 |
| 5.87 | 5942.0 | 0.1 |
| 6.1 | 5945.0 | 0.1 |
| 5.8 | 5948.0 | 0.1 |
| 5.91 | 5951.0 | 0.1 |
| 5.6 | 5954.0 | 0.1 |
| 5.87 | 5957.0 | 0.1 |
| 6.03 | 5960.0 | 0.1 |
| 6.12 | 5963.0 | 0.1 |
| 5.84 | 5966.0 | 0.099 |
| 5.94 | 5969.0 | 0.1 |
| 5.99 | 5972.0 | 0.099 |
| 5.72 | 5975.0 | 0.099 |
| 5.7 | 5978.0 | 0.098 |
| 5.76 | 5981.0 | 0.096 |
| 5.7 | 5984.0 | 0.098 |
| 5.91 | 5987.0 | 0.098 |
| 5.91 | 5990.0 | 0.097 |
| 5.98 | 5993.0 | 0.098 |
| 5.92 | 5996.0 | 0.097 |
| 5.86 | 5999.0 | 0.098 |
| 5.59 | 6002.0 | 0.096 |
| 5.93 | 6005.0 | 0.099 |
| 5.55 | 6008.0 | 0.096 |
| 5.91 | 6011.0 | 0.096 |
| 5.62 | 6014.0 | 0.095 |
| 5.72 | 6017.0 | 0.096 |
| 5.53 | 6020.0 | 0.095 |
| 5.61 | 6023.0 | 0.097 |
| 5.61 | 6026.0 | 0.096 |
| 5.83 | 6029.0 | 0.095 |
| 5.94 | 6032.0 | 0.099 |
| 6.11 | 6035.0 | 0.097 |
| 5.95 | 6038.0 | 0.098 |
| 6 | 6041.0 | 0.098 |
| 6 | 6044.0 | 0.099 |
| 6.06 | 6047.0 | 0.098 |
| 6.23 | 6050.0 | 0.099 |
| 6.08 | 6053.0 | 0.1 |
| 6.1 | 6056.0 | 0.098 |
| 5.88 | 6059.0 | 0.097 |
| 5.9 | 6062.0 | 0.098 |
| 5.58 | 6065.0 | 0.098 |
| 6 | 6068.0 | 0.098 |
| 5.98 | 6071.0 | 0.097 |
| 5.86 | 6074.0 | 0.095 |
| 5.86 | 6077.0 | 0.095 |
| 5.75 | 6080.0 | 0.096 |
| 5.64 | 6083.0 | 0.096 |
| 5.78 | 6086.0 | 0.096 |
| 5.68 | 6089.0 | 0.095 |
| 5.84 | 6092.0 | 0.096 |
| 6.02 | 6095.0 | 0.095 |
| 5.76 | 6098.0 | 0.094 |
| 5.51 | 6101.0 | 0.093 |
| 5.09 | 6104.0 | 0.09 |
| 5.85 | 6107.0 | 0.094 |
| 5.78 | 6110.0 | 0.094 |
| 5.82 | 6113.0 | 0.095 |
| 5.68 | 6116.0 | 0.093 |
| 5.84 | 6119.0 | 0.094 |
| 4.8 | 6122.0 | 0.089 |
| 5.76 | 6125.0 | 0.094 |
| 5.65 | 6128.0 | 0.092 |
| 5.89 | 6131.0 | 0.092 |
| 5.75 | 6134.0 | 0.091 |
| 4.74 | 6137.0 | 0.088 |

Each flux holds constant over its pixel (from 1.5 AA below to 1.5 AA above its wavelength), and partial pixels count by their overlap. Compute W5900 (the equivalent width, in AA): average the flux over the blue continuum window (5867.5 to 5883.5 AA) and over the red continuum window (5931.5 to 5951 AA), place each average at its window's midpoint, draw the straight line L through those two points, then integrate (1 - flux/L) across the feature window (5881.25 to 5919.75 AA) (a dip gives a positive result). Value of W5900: 6.03 AA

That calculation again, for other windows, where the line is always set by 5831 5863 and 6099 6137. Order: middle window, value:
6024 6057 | -1.72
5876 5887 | 0.48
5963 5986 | -0.21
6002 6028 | 0.19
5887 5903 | 5.14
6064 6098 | -1.11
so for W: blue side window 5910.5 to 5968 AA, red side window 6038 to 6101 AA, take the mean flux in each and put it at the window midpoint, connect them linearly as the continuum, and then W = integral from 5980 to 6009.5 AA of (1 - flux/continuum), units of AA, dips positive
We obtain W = 0.4 AA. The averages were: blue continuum 5.89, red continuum 5.89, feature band 5.81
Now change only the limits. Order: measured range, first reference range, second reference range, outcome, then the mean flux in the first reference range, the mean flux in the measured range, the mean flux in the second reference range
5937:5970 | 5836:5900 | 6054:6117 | -2.22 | 5.42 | 5.94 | 5.78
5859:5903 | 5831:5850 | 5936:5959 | 6.46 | 6.07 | 5.13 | 5.91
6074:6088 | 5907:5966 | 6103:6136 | -0.21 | 5.89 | 5.77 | 5.62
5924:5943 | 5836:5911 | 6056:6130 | -1.40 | 5.46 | 5.95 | 5.73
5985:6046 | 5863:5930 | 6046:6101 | -1.21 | 5.37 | 5.82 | 5.88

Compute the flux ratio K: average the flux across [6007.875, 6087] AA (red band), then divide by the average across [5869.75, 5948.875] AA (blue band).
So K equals 1.1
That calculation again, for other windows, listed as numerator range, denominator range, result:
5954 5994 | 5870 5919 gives 1.13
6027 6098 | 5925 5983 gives 1.00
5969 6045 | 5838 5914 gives 1.06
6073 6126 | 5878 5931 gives 1.09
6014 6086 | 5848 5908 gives 1.11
